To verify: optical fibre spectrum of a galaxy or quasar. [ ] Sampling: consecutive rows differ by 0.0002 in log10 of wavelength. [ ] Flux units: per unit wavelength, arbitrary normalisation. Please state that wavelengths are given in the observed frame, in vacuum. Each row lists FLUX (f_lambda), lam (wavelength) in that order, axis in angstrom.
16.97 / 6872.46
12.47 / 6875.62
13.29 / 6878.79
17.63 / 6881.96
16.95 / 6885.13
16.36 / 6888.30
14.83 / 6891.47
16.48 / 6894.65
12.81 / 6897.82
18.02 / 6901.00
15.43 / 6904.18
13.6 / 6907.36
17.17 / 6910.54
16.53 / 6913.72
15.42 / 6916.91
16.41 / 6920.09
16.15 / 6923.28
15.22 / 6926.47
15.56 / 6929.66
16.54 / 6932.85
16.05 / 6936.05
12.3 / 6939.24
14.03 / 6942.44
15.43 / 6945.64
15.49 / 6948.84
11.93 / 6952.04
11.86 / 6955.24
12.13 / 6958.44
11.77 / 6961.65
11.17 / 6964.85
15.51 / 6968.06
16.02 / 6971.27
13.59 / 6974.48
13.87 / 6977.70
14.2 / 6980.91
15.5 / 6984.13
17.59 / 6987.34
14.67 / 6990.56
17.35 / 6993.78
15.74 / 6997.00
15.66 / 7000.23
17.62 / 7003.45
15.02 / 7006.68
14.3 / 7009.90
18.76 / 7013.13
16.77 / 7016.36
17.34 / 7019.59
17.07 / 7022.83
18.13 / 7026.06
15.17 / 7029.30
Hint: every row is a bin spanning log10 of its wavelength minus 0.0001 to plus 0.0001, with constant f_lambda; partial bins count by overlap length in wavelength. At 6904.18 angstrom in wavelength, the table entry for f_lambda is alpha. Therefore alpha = 15.43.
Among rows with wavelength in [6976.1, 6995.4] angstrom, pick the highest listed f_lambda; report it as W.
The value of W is 17.59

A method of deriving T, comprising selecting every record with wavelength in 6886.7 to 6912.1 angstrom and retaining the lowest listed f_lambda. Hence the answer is 12.81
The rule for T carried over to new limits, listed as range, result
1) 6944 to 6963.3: 11.77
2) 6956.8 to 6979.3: 11.17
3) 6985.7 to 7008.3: 14.67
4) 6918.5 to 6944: 12.3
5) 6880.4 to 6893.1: 14.83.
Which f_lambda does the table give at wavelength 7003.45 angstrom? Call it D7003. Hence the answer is 17.62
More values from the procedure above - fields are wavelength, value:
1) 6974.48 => 13.59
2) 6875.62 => 12.47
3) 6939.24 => 12.3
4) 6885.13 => 16.95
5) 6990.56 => 14.67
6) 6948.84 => 15.49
